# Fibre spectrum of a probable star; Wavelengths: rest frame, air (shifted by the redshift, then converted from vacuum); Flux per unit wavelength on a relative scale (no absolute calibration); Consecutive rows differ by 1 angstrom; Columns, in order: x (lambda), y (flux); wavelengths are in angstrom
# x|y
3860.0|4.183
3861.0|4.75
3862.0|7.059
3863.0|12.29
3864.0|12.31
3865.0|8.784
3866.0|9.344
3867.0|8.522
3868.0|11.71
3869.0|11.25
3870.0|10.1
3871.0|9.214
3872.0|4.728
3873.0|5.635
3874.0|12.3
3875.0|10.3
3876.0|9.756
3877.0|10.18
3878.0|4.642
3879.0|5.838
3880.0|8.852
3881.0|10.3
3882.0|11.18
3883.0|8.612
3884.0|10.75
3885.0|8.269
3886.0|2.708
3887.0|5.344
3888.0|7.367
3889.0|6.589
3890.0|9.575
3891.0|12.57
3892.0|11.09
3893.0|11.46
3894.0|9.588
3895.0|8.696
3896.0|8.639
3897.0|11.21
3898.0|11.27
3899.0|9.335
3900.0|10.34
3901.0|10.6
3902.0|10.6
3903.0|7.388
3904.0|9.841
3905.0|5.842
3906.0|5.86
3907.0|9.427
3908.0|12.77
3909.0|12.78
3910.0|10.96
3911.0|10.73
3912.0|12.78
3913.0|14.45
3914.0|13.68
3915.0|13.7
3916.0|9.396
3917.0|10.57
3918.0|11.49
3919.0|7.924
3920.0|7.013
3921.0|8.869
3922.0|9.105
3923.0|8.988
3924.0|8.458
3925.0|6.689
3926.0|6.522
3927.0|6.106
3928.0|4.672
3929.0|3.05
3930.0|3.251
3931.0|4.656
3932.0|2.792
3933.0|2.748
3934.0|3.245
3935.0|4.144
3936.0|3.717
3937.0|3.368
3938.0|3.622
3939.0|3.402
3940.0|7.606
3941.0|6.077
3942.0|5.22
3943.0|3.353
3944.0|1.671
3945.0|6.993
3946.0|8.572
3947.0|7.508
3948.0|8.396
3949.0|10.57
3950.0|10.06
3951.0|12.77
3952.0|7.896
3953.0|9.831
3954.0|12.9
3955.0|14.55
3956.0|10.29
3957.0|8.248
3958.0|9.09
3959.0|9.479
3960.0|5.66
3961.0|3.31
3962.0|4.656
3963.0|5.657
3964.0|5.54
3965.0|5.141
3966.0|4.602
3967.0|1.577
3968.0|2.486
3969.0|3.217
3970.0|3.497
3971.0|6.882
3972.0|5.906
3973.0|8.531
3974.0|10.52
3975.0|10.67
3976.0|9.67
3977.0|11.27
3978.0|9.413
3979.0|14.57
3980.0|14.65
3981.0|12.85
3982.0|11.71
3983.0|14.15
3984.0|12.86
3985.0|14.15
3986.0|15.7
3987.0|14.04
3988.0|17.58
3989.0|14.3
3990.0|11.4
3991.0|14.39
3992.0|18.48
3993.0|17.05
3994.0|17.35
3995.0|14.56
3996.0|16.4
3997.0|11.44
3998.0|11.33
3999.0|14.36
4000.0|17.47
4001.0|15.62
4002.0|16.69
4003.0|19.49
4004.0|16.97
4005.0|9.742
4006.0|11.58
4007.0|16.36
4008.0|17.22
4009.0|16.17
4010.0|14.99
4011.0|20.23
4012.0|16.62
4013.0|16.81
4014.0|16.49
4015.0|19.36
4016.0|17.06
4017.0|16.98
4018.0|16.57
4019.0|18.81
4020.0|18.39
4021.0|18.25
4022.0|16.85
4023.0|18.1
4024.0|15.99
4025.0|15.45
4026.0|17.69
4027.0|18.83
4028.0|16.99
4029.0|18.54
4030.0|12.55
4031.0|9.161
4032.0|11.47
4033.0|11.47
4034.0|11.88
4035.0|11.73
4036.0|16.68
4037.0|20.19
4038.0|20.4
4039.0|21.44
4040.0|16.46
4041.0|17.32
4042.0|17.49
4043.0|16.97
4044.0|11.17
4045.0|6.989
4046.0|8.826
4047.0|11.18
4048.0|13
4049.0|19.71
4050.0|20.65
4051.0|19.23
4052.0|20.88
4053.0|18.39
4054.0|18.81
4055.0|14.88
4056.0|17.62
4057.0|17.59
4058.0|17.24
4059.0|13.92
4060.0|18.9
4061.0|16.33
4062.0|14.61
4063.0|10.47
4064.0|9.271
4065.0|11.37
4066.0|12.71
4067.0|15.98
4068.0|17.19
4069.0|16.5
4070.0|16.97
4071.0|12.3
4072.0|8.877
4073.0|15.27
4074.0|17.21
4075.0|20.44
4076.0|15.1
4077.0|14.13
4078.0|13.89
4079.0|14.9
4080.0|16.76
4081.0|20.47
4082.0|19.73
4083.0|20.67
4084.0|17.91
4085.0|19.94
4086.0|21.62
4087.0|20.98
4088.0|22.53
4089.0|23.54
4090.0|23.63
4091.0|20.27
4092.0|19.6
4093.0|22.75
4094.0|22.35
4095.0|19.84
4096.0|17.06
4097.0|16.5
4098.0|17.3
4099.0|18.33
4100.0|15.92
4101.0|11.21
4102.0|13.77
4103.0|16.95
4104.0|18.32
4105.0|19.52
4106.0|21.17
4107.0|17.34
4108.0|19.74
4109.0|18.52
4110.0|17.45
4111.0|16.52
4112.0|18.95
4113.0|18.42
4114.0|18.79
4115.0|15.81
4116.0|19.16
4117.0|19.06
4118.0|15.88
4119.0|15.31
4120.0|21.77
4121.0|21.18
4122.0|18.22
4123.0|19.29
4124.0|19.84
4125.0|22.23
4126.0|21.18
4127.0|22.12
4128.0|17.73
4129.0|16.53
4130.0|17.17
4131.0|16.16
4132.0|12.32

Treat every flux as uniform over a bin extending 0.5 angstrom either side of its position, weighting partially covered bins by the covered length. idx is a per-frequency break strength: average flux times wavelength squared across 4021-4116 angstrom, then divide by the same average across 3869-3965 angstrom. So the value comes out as 2.2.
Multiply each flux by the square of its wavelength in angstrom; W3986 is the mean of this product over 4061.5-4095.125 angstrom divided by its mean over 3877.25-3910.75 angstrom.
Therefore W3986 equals 2.08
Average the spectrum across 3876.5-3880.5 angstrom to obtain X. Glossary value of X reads 7.38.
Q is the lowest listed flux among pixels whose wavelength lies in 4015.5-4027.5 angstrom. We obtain 15.45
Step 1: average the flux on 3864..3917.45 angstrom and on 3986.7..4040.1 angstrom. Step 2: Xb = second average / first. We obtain 1.7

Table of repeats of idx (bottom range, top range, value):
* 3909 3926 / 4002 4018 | 1.68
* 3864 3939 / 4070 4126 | 2.38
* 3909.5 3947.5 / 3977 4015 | 2.22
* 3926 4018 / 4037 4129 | 1.78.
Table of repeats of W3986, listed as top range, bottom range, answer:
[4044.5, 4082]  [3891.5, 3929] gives 1.73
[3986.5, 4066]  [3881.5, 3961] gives 2.01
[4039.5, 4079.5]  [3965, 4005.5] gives 1.31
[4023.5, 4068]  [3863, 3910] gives 1.81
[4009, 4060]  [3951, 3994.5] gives 1.65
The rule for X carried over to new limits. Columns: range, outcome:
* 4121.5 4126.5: 20.2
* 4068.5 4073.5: 14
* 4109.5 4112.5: 17.6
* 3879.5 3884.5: 9.94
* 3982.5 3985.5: 13.7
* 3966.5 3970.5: 2.69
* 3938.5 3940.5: 5.5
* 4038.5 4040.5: 19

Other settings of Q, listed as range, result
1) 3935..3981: 1.577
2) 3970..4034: 3.497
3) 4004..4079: 6.989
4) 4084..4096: 17.06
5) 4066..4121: 8.877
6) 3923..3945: 1.671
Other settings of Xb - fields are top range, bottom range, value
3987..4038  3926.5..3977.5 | 2.46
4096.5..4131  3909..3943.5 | 2.51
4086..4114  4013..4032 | 1.13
